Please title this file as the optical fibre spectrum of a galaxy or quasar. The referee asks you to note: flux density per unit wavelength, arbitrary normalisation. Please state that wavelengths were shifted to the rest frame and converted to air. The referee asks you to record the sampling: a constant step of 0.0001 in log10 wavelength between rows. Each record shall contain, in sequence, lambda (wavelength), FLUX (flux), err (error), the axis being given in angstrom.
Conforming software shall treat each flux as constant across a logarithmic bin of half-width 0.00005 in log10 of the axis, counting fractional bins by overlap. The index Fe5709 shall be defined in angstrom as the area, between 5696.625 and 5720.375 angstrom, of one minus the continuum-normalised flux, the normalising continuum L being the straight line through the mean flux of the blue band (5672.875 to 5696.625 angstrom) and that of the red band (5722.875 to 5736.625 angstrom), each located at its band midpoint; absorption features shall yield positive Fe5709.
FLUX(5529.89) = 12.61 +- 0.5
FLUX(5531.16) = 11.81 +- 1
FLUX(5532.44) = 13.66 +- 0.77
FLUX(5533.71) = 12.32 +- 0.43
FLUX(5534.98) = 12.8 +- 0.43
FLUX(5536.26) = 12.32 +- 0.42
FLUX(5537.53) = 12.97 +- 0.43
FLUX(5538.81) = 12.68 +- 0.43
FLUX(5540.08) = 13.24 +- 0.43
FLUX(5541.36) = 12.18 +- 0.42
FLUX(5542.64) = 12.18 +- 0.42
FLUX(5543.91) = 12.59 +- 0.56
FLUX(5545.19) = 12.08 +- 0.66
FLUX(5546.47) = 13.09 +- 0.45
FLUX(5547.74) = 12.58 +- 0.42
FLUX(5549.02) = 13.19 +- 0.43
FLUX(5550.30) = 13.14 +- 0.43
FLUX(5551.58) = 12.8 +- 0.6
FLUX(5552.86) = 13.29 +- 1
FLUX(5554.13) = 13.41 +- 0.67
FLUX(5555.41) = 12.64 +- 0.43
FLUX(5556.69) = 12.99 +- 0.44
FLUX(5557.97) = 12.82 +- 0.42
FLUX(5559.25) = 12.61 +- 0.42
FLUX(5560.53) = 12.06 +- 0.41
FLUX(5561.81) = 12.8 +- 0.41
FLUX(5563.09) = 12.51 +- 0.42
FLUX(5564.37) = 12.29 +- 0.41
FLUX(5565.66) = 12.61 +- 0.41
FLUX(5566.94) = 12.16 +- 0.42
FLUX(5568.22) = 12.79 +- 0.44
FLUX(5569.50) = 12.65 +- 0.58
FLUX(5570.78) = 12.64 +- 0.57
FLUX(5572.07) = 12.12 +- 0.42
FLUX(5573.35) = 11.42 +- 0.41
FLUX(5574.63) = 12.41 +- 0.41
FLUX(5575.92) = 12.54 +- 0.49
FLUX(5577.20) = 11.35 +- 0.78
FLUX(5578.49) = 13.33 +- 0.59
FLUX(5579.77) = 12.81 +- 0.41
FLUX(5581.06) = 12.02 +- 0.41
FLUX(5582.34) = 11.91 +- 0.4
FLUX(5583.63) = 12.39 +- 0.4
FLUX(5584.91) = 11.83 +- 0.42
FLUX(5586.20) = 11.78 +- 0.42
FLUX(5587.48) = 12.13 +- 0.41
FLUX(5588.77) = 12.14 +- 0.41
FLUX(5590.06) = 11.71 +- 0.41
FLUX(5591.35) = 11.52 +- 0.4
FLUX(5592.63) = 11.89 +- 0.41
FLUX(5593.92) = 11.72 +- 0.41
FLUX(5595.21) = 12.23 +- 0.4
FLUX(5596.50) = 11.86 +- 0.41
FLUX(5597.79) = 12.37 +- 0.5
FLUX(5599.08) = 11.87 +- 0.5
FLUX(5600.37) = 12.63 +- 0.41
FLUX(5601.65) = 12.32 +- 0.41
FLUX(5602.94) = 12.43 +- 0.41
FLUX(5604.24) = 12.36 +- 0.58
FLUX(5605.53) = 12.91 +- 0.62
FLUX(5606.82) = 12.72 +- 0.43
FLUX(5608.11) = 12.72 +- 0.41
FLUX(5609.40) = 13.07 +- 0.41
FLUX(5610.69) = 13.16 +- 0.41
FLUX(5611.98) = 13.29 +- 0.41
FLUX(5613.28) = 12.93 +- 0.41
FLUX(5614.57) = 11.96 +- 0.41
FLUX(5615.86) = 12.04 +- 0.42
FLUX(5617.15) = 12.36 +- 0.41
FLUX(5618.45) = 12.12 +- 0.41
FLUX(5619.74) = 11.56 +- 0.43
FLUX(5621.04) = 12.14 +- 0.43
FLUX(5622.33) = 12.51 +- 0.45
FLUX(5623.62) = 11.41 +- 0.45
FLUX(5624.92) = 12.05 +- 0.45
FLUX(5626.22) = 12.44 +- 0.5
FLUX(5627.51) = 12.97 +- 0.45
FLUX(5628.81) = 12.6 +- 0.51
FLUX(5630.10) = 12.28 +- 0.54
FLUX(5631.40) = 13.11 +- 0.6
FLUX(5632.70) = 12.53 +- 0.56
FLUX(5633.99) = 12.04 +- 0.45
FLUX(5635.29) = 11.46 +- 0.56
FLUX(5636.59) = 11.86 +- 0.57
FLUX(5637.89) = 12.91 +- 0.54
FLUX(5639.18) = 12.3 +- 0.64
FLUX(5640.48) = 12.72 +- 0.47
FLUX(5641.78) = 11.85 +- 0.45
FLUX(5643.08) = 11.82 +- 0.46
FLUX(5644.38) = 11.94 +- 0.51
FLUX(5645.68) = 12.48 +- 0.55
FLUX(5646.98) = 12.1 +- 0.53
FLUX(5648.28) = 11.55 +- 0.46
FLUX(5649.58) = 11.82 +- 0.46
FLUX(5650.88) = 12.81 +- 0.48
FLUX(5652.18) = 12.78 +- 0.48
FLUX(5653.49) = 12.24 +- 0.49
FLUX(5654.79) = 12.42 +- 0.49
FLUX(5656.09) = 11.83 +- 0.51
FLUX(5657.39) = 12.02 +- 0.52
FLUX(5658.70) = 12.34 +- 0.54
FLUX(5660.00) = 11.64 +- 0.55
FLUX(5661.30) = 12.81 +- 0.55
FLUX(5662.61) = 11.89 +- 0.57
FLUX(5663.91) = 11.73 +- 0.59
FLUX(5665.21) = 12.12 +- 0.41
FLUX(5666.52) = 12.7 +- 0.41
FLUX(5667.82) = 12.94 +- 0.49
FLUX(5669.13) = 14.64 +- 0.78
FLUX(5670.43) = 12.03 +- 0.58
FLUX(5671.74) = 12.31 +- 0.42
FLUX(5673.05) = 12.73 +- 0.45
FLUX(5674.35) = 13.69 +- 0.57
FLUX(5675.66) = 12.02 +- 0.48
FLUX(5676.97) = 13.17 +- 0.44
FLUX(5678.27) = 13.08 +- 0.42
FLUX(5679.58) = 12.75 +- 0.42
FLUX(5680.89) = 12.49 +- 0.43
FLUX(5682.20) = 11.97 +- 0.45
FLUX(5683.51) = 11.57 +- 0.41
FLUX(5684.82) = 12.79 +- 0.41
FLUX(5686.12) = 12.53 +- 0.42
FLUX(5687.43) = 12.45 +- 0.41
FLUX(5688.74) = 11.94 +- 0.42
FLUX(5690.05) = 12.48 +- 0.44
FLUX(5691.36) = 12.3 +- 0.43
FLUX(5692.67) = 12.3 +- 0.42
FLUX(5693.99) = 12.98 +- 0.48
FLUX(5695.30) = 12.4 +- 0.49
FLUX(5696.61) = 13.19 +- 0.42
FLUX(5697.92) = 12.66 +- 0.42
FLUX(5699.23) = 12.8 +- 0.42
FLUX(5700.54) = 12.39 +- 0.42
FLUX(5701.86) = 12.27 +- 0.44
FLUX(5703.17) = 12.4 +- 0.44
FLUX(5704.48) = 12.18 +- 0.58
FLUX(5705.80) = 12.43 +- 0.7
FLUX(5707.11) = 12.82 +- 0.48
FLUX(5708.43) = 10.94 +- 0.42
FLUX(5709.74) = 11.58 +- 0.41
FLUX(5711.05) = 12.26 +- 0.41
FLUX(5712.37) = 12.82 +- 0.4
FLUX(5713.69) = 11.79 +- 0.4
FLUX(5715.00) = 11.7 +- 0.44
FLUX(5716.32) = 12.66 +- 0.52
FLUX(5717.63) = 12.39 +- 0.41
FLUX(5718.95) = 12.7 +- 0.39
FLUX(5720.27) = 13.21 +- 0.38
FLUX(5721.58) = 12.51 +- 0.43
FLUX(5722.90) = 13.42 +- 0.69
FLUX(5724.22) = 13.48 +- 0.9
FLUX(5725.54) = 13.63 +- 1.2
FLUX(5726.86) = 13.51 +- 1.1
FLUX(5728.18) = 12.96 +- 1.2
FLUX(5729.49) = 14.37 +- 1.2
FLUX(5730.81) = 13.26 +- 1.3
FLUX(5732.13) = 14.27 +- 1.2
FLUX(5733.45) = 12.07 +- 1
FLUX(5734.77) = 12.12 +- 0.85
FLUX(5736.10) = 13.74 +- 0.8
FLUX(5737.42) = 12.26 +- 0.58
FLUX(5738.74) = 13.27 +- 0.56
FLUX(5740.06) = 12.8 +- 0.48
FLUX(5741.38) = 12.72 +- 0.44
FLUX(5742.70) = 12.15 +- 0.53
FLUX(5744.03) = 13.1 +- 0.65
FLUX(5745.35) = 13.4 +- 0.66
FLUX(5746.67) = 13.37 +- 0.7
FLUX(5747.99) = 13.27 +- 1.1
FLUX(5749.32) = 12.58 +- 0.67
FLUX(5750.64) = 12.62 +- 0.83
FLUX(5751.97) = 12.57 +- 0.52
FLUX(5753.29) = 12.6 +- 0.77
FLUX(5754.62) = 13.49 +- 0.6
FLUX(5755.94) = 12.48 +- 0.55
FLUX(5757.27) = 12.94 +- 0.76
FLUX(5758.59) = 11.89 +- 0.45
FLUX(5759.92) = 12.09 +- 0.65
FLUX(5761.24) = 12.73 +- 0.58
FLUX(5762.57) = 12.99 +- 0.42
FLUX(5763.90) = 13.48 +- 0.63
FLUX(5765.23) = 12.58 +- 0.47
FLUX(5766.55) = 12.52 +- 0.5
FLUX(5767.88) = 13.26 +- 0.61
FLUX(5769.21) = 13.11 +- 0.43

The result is 1.1 angstrom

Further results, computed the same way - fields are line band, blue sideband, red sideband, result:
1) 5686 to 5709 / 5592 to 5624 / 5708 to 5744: 0.5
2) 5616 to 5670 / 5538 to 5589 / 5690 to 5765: 1.4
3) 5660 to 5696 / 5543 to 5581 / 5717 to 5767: 0.8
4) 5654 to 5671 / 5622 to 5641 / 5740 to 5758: 0.1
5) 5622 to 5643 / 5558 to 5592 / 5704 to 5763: 0.2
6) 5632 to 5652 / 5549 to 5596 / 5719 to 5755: 0.8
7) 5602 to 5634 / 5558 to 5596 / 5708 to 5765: -0.3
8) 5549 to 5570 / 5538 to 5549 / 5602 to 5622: -0.2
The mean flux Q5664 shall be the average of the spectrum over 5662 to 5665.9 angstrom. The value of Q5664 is 11.9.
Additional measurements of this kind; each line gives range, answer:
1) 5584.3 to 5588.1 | 11.9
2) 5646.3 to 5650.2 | 11.8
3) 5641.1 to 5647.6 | 12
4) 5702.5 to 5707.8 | 12.4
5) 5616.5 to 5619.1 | 12.2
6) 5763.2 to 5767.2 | 12.9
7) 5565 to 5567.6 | 12.4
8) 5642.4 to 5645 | 11.9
